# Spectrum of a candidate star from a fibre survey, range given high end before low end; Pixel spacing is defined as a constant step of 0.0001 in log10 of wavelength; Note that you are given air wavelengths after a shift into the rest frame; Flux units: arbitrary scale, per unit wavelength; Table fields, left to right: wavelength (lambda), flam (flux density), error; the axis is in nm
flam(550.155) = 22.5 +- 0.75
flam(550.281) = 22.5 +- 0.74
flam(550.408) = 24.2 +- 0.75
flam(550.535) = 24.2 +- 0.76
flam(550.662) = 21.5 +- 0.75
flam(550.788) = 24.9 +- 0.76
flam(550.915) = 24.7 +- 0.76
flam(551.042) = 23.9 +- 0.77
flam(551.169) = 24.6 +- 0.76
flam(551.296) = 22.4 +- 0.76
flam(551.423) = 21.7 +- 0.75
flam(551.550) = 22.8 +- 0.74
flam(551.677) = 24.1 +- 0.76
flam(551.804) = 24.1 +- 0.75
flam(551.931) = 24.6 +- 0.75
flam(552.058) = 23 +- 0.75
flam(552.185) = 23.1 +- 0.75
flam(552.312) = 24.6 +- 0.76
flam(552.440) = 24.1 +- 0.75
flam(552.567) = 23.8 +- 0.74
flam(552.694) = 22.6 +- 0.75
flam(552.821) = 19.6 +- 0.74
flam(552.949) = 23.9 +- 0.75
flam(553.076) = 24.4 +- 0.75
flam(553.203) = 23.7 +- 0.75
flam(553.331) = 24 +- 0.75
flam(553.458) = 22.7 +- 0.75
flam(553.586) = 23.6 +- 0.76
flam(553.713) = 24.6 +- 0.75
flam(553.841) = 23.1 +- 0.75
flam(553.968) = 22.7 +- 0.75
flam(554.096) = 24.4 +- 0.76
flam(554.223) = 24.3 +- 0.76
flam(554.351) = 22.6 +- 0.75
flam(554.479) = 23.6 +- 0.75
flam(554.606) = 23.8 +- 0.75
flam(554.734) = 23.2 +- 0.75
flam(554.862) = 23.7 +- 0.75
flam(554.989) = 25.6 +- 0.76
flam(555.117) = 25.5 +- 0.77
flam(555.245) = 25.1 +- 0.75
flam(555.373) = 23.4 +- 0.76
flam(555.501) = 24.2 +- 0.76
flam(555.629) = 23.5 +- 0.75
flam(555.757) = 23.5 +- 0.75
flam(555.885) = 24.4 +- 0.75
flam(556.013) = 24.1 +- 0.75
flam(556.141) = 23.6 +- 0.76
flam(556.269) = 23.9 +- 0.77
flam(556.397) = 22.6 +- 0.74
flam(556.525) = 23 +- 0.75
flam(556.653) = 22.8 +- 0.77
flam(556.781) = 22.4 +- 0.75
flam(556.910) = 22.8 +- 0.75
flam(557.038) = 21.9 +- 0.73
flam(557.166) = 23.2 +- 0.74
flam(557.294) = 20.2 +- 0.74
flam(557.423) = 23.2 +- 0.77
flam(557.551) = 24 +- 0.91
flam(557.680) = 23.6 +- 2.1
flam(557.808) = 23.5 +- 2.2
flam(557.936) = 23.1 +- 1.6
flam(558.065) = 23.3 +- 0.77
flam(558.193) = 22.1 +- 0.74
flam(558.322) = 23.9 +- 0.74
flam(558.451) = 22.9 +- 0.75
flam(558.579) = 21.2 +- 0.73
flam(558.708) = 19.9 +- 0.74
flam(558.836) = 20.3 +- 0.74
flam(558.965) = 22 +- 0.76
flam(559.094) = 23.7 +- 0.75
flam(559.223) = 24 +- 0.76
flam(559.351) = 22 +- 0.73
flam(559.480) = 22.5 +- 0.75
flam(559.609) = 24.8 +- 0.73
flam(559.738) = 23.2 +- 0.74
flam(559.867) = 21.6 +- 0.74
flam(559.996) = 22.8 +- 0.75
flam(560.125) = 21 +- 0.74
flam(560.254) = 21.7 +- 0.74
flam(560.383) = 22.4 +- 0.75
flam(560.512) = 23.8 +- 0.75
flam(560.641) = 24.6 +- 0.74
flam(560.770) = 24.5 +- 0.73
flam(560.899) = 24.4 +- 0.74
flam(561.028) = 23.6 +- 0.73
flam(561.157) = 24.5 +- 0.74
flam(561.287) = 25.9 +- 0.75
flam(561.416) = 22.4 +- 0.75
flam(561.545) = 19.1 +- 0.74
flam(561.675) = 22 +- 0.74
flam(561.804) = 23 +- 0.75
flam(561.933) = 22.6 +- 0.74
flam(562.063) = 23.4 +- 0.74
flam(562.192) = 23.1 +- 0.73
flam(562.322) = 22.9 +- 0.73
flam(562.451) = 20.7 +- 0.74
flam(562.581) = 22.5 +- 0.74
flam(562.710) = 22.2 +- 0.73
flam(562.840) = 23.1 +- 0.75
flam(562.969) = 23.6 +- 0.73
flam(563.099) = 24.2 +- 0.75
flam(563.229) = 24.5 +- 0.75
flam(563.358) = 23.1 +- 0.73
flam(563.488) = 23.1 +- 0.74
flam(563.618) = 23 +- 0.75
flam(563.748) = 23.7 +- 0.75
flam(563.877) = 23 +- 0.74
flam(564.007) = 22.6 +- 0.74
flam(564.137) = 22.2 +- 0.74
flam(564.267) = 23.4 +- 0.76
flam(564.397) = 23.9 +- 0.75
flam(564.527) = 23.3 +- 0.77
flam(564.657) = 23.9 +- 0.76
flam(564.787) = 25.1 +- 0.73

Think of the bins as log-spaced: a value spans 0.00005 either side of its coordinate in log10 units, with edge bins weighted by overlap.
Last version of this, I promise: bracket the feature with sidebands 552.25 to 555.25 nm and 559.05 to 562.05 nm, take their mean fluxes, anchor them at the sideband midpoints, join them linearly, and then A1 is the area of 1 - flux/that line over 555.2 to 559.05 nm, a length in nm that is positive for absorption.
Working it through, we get 0.08 nm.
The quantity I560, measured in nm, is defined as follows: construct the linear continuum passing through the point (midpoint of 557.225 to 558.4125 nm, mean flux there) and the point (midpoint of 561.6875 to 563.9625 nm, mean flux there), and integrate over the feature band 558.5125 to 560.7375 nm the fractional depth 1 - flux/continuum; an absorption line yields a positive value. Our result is 0.05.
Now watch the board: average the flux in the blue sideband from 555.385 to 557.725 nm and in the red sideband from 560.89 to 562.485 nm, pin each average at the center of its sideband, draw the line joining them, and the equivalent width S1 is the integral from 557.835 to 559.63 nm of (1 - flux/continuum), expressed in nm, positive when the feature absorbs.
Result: 0.04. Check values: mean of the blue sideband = 23.2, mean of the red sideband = 22.9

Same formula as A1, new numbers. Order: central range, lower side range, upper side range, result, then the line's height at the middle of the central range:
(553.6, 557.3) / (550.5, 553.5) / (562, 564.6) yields -0.03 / 23.3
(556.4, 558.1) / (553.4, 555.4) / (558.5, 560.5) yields 0.01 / 23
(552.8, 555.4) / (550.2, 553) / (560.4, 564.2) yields -0.05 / 23.3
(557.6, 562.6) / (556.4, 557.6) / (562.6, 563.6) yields 0.04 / 23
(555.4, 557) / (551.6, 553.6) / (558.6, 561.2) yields -0.01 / 23.2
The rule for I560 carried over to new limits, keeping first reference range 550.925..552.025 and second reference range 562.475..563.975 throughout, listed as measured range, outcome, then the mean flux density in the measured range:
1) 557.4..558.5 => 0.003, 23.3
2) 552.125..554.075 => 0.010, 23.4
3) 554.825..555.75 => -0.037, 24.4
